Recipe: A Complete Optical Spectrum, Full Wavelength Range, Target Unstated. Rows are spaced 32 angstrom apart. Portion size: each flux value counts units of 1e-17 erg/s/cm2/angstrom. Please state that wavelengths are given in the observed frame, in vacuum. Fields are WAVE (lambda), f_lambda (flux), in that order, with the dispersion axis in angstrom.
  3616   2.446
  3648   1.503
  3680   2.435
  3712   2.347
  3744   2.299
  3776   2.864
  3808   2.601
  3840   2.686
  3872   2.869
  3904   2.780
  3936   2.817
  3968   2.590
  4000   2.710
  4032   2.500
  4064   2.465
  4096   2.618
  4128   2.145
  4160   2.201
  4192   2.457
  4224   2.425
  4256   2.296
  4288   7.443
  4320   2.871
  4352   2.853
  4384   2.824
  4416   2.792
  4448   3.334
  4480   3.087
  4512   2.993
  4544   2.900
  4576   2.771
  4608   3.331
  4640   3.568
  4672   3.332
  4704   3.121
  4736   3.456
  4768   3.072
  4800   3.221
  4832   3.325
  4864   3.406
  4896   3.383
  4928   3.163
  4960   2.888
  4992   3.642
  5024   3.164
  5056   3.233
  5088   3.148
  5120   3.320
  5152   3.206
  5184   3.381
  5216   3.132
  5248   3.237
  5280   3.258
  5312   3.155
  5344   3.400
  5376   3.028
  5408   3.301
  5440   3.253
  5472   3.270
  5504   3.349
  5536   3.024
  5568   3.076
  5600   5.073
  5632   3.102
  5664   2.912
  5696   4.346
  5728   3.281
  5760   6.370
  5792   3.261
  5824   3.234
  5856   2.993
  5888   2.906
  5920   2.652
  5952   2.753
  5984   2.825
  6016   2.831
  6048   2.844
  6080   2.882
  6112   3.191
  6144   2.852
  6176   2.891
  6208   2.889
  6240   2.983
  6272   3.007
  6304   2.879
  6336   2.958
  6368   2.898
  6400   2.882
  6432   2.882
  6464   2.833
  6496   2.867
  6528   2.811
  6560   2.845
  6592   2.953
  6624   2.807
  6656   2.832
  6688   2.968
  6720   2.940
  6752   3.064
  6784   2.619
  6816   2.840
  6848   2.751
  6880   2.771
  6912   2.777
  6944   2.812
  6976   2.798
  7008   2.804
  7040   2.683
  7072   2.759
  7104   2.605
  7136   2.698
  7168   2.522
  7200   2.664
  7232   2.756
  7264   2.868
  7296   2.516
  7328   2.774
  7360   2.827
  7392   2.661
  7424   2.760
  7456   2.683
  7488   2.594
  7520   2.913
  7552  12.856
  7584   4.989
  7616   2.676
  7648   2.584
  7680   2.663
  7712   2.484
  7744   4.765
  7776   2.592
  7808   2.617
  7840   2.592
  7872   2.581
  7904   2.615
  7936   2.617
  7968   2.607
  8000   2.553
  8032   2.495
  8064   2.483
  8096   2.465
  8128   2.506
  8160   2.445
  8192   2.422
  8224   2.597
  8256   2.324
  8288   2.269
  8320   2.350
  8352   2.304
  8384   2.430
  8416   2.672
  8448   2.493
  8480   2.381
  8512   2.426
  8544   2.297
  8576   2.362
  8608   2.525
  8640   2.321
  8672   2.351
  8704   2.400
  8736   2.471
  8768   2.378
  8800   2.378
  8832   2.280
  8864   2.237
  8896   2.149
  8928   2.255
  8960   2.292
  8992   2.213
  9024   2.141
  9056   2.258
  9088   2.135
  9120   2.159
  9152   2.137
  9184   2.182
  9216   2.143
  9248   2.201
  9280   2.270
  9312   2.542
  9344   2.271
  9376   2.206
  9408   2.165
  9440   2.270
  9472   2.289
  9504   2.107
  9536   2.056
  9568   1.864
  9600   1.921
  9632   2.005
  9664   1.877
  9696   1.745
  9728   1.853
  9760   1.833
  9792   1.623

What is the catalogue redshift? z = 0.151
